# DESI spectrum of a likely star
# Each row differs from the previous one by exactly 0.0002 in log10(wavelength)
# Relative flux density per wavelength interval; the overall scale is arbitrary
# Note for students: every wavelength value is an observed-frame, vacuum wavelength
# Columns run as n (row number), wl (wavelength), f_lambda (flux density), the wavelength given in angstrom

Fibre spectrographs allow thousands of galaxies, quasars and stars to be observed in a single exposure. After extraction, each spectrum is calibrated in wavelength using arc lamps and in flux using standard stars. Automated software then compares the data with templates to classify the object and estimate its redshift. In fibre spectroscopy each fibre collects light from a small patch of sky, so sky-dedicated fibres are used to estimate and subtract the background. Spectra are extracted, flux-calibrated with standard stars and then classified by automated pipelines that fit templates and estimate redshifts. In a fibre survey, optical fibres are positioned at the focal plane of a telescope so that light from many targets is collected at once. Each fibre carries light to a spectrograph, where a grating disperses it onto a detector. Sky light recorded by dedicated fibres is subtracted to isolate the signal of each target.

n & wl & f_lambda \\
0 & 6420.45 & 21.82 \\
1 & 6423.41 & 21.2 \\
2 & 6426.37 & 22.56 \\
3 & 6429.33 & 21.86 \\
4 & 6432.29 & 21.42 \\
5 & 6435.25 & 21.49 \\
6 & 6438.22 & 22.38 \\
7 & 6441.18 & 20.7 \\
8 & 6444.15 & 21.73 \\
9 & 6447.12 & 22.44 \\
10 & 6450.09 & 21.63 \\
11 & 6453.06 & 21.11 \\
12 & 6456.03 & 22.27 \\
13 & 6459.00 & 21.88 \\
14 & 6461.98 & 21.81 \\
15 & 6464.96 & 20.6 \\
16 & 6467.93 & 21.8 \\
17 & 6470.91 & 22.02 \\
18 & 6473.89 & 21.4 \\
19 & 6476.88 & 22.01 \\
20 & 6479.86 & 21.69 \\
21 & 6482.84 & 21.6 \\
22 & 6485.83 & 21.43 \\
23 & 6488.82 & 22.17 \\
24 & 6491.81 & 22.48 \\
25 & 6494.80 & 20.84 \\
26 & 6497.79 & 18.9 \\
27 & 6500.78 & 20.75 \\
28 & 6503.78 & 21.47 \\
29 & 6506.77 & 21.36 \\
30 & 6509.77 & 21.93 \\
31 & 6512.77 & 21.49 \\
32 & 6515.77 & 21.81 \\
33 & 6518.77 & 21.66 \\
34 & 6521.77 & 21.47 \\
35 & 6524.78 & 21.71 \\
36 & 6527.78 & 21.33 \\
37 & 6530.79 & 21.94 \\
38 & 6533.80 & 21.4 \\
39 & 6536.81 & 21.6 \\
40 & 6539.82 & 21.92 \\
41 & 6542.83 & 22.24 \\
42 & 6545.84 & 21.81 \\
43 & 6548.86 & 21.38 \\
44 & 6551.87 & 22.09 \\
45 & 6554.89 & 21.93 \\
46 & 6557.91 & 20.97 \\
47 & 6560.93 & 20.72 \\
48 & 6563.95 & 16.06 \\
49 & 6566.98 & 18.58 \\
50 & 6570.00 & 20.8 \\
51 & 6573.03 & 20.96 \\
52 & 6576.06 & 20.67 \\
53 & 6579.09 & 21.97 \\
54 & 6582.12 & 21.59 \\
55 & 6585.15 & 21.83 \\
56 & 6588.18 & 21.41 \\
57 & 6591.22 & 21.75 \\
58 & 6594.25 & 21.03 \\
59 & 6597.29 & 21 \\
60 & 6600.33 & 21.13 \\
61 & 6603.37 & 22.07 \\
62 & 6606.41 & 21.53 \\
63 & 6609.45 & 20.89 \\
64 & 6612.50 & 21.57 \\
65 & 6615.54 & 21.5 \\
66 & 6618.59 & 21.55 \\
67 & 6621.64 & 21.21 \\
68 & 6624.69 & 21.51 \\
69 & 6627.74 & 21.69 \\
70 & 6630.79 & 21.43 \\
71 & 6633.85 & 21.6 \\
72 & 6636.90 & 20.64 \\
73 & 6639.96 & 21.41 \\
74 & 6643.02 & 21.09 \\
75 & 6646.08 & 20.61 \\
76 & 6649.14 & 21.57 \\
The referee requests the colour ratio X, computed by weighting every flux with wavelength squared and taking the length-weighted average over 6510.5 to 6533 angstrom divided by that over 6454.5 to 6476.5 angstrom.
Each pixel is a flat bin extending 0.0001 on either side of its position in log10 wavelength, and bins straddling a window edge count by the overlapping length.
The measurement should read 1.01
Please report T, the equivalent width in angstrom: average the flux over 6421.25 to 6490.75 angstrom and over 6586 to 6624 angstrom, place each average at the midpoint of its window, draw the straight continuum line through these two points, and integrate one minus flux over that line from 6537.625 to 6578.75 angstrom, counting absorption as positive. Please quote 1.3 angstrom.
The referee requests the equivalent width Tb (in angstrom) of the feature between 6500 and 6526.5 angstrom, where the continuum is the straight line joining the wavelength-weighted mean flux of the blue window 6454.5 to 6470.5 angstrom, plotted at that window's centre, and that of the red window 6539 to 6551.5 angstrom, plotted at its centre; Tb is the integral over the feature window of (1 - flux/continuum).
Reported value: 0.3 angstrom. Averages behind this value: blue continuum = 21.7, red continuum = 21.9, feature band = 21.5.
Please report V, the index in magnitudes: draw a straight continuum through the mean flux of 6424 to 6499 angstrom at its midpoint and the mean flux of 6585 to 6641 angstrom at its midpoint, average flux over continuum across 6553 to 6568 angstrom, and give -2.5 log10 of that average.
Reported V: 0.09 mag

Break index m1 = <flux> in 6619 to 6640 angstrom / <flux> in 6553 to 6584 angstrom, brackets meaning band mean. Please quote 1.04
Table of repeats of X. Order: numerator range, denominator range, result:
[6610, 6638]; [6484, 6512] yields 1.05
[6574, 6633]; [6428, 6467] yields 1.04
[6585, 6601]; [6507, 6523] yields 1.01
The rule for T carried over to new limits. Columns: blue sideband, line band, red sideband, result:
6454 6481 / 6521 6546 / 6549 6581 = -1.0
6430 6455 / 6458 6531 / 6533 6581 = -0.6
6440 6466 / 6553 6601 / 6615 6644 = 1.5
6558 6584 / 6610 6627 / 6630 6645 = -0.4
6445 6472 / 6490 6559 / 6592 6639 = 0.2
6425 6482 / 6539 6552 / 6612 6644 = -0.2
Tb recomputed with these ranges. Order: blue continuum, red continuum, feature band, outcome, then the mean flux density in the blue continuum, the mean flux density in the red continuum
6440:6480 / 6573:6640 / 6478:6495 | -0.13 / 21.7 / 21.4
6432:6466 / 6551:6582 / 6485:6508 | 0.01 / 21.6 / 20.5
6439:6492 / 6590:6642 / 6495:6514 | 0.57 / 21.7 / 21.4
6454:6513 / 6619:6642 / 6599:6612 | -0.03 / 21.5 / 21.4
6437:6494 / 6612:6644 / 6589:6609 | 0.05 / 21.7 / 21.4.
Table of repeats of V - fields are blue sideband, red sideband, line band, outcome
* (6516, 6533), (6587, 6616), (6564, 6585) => 0.05 mag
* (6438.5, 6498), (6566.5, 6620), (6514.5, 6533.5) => -0.01 mag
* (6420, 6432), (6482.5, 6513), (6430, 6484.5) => 0.00 mag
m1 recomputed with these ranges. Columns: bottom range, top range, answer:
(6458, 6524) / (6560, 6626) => 0.98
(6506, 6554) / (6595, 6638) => 0.99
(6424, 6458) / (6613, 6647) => 0.98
